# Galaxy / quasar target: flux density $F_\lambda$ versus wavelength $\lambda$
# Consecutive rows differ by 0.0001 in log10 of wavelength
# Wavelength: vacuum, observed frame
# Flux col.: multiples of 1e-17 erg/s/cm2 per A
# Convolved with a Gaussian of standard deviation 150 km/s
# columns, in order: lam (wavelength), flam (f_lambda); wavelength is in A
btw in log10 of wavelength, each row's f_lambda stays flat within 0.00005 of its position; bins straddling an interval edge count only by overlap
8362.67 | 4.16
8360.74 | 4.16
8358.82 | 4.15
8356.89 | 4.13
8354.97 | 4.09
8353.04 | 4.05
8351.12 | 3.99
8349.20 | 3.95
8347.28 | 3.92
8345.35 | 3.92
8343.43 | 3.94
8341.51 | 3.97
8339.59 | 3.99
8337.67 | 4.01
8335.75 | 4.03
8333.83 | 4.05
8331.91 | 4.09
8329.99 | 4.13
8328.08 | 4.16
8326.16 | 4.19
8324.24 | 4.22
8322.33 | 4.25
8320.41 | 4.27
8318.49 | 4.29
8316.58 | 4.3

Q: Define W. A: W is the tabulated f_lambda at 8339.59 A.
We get 3.99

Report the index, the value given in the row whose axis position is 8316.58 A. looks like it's 4.3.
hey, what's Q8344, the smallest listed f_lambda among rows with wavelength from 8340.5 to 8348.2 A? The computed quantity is 3.92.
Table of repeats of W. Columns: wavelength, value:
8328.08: 4.16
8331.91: 4.09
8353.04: 4.05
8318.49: 4.29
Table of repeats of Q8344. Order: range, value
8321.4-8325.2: 4.22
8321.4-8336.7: 4.03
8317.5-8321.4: 4.27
